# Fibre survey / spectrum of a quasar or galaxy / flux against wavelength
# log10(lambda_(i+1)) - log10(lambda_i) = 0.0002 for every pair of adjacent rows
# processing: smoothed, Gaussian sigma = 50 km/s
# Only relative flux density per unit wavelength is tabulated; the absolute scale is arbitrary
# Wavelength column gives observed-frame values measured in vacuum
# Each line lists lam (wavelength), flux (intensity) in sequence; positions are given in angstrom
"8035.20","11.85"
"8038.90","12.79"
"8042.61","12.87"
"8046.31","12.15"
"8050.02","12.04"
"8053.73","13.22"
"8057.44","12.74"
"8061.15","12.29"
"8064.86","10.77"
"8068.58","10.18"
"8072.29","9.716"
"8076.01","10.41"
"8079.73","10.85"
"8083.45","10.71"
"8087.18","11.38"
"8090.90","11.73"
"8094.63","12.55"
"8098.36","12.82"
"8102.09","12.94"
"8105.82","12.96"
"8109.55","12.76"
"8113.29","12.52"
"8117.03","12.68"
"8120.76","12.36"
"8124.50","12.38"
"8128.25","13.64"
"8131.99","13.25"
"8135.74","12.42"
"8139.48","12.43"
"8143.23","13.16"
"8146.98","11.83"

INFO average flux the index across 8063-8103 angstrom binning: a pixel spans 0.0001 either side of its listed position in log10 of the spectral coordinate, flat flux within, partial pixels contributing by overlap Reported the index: 11.2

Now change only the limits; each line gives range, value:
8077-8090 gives 11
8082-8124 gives 12.3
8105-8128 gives 12.7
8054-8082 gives 11.1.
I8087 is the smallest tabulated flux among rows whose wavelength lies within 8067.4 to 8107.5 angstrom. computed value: 9.716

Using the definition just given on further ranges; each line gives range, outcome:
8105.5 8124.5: 12.36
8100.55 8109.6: 12.76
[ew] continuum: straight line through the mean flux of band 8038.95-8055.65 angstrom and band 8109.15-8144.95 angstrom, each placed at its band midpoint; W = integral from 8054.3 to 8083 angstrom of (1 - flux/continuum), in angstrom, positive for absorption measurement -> 3.5 angstrom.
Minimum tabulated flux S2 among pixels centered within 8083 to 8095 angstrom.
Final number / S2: 10.71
